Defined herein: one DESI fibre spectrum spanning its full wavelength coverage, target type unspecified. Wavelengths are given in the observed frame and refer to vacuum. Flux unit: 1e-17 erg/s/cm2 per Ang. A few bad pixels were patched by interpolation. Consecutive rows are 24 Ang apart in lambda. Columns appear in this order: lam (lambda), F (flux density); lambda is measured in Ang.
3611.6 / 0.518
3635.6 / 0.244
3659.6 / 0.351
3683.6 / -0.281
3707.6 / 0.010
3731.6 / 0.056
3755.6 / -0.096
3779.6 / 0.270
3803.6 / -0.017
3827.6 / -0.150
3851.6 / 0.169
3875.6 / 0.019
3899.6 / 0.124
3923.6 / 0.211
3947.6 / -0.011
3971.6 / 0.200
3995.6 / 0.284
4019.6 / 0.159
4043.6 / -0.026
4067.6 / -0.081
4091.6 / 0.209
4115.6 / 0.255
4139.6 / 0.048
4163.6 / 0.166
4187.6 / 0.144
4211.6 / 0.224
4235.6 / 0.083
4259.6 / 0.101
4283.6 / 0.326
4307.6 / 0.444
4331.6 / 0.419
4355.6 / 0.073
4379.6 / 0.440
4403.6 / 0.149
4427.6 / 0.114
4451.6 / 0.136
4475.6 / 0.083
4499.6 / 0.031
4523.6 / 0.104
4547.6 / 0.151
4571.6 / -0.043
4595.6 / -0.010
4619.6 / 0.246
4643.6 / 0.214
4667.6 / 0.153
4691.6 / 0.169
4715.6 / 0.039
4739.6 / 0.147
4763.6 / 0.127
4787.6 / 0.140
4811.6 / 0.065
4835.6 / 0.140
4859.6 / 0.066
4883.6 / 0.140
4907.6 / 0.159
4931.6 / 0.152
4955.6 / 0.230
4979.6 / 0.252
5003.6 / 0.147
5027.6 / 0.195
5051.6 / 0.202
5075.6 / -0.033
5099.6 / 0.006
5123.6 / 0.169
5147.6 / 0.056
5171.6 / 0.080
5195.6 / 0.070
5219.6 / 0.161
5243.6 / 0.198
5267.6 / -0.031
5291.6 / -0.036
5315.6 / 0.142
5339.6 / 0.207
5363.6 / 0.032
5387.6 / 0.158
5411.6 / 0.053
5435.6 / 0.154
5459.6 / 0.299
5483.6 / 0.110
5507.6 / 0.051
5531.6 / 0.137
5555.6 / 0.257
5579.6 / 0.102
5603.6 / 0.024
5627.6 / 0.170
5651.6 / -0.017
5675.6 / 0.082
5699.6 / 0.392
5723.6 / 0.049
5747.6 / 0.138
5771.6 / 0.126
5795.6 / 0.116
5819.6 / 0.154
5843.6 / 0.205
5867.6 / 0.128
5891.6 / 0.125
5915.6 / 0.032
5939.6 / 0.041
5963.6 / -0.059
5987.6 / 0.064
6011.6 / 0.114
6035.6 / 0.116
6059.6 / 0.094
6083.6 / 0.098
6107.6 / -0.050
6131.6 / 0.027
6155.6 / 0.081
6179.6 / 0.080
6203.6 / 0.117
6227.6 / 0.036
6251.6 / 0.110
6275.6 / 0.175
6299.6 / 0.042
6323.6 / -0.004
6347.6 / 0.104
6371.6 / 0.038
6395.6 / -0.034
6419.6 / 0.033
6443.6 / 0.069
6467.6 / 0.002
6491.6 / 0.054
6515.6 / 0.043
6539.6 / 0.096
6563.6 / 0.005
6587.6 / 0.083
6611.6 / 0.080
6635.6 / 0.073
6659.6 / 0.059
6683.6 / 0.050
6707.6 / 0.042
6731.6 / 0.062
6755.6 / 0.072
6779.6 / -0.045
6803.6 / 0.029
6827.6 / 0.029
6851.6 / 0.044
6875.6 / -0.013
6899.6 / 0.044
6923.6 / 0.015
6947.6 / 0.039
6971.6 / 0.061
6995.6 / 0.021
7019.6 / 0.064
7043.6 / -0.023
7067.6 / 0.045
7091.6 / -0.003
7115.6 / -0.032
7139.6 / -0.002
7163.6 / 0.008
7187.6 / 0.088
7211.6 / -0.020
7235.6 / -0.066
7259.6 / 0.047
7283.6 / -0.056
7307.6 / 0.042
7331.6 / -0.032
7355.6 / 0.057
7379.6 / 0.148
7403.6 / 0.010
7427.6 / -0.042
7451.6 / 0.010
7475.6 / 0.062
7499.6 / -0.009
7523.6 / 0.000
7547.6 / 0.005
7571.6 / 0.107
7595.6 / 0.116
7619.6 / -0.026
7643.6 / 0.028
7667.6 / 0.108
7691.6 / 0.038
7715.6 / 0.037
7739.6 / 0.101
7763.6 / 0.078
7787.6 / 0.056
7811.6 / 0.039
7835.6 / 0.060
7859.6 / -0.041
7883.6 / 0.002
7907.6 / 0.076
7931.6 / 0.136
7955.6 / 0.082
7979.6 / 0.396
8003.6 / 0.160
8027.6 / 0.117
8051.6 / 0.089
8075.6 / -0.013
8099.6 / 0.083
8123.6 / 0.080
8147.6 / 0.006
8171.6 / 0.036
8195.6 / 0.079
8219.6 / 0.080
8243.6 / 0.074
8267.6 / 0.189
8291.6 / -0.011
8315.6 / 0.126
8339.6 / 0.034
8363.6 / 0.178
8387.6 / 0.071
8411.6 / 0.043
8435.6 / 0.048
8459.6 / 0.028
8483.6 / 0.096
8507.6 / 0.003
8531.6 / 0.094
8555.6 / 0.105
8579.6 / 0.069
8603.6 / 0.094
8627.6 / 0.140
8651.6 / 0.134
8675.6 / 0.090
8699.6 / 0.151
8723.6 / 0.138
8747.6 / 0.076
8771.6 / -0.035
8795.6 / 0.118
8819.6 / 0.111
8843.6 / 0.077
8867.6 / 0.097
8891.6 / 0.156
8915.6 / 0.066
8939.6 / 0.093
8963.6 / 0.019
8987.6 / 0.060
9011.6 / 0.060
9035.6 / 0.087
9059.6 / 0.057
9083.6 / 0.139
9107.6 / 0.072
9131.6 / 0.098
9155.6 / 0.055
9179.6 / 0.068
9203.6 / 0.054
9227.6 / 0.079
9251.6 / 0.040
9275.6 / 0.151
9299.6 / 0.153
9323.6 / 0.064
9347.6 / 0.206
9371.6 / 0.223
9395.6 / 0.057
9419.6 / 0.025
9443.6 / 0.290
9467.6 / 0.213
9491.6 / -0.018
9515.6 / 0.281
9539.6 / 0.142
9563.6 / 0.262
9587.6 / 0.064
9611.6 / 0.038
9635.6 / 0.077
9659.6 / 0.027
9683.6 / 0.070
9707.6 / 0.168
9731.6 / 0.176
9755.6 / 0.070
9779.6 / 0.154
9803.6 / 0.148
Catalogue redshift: 1.139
